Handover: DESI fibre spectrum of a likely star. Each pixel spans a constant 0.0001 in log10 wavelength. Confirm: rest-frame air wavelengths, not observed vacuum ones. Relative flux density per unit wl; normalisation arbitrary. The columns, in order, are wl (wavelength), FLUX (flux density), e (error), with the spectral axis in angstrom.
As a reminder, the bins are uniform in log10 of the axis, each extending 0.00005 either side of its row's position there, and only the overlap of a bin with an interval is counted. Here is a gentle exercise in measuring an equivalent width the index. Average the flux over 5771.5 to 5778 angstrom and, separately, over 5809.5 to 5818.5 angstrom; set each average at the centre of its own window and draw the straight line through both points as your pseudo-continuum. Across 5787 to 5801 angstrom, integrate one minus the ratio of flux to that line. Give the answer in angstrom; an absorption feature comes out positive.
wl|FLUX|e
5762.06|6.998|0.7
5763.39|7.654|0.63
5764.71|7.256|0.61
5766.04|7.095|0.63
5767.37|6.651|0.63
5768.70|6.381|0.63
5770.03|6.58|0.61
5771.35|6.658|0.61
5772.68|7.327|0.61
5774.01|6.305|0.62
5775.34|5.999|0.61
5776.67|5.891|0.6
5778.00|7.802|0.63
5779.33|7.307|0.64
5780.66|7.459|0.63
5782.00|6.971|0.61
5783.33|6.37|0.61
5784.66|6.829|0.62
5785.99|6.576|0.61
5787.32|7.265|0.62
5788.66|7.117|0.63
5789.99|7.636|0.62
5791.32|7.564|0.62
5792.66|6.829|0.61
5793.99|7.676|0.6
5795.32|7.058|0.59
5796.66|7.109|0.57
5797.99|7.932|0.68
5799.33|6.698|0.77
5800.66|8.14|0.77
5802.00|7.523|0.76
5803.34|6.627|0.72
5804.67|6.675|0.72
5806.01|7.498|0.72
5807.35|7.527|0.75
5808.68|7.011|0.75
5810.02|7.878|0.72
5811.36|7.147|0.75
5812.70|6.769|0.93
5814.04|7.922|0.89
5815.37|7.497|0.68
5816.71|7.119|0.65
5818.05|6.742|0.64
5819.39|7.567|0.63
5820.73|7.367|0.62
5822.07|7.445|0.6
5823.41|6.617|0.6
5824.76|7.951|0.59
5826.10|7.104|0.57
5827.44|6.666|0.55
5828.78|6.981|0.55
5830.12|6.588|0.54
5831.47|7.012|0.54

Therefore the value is -0.9 angstrom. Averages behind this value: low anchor 6.55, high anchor 7.3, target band 7.35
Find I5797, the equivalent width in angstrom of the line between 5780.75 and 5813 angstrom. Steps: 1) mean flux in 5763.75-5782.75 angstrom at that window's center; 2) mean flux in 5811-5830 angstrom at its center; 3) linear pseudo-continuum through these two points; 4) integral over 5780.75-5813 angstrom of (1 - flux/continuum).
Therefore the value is -0.8 angstrom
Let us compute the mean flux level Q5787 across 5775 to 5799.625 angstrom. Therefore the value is 7.08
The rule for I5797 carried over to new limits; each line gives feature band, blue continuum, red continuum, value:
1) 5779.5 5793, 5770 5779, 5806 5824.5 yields -0.4 angstrom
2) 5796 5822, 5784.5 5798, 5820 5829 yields -0.4 angstrom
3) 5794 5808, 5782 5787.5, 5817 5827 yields -0.7 angstrom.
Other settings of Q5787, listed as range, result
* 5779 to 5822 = 7.23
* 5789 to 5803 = 7.39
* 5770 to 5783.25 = 6.82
